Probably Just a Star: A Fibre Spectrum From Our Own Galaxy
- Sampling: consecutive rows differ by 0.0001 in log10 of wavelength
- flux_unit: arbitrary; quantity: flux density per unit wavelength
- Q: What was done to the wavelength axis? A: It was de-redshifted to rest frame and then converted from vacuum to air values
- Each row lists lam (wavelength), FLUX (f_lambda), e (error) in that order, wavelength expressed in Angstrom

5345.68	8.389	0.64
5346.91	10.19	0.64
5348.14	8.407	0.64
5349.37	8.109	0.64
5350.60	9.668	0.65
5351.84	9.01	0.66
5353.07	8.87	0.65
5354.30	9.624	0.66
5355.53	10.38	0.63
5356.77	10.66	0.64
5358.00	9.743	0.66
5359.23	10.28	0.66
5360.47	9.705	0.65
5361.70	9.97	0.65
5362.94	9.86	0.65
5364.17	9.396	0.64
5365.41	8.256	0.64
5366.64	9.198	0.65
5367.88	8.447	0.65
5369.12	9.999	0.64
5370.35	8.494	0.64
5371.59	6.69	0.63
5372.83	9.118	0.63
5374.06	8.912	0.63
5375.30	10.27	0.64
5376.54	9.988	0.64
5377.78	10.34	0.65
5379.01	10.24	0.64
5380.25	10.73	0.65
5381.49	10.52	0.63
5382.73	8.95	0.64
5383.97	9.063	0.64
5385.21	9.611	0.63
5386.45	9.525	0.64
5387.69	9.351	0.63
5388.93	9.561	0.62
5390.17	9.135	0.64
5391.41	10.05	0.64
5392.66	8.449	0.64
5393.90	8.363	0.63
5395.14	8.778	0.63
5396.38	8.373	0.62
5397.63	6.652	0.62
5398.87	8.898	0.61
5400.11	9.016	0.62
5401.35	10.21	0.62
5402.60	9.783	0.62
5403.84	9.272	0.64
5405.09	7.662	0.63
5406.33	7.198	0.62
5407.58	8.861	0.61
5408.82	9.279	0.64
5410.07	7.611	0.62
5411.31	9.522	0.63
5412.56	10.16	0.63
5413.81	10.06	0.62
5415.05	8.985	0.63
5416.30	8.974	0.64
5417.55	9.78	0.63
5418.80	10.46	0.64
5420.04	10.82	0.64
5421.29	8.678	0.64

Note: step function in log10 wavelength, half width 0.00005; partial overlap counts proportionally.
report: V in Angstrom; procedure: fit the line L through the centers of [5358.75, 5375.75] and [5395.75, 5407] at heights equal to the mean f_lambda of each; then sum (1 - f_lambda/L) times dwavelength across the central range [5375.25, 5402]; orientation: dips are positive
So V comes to -1.7 Angstrom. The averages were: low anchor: 9.16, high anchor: 8.56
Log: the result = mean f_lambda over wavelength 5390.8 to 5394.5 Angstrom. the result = 8.94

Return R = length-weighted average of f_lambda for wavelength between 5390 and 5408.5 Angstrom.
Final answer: 8.71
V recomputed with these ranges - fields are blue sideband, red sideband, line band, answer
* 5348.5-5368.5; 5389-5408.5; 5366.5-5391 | -0.90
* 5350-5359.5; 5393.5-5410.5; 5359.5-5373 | 0.63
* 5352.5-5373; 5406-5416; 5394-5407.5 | 0.73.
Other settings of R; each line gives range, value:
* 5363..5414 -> 9.12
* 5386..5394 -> 9.25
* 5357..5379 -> 9.39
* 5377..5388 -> 9.83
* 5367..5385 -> 9.41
